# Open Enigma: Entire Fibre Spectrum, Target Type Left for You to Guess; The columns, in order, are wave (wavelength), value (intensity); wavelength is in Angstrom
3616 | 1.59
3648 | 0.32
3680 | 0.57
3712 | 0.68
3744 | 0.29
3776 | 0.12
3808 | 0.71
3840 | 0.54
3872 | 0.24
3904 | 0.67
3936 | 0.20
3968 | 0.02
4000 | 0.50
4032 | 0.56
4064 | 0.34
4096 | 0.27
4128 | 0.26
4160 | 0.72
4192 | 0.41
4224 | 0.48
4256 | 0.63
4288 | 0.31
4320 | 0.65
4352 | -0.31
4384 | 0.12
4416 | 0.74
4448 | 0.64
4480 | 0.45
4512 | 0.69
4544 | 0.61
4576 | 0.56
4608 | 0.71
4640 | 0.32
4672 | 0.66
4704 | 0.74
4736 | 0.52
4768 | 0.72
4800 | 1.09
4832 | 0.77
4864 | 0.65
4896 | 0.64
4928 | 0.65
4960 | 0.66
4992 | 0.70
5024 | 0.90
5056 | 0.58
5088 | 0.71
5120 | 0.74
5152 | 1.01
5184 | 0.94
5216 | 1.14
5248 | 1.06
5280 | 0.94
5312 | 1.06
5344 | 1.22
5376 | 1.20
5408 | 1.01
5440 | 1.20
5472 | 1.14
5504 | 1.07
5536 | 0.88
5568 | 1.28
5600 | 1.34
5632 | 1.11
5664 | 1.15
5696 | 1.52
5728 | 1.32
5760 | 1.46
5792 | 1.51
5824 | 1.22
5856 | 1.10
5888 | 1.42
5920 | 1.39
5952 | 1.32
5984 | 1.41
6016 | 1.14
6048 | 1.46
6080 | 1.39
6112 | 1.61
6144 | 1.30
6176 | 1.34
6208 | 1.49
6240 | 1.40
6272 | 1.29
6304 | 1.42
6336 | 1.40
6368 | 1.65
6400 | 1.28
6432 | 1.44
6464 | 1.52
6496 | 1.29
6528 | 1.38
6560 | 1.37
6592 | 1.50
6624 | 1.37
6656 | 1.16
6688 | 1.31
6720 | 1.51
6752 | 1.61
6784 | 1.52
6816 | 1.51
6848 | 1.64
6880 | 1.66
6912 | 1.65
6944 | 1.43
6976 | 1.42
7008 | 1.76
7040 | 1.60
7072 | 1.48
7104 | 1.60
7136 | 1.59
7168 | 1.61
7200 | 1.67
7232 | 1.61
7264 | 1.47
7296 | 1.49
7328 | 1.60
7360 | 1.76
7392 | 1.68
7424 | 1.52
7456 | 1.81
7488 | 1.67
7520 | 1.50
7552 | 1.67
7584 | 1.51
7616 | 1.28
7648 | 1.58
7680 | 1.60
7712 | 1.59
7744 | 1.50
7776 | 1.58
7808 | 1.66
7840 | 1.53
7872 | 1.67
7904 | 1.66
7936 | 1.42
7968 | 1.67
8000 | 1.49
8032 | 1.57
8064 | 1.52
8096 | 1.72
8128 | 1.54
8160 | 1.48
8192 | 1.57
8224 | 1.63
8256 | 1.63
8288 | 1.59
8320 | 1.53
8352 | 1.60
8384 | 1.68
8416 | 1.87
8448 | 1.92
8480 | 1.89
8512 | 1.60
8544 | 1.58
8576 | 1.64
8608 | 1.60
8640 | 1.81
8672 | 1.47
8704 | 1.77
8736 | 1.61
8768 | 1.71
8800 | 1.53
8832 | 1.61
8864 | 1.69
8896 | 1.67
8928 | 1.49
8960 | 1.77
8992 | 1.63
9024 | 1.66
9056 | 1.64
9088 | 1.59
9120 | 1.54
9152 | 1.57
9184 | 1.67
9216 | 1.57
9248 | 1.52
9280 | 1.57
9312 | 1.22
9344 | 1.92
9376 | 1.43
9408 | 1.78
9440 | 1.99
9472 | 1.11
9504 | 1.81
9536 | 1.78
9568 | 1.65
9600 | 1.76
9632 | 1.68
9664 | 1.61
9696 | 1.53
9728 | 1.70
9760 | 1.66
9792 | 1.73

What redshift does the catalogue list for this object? 0.285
